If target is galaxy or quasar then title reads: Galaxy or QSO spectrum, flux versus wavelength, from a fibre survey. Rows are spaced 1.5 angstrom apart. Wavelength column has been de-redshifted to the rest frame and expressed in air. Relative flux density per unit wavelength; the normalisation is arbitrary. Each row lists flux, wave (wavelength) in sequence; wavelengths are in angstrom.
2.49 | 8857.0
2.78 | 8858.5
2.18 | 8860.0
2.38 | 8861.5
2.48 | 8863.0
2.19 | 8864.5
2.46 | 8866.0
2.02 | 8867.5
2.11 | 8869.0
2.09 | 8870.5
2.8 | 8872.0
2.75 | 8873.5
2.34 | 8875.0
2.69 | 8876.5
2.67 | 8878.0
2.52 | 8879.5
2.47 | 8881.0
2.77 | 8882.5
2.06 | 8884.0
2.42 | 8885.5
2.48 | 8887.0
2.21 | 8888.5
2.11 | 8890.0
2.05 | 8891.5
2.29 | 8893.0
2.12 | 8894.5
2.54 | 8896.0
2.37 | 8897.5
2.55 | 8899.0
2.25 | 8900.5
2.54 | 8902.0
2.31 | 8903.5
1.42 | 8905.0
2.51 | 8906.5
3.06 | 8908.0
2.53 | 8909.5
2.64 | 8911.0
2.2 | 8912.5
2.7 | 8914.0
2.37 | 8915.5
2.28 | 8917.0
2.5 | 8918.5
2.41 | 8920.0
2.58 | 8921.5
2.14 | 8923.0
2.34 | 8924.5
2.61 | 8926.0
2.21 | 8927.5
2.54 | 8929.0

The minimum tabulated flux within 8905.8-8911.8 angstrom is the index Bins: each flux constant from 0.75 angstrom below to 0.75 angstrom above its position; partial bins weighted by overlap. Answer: 2.51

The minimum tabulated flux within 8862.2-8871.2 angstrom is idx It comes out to 2.02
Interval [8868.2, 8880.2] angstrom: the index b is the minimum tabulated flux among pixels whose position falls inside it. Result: 2.09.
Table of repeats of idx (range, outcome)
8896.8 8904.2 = 2.25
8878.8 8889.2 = 2.06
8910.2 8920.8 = 2.2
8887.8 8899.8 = 2.05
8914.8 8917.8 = 2.28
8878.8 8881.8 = 2.47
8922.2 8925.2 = 2.14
